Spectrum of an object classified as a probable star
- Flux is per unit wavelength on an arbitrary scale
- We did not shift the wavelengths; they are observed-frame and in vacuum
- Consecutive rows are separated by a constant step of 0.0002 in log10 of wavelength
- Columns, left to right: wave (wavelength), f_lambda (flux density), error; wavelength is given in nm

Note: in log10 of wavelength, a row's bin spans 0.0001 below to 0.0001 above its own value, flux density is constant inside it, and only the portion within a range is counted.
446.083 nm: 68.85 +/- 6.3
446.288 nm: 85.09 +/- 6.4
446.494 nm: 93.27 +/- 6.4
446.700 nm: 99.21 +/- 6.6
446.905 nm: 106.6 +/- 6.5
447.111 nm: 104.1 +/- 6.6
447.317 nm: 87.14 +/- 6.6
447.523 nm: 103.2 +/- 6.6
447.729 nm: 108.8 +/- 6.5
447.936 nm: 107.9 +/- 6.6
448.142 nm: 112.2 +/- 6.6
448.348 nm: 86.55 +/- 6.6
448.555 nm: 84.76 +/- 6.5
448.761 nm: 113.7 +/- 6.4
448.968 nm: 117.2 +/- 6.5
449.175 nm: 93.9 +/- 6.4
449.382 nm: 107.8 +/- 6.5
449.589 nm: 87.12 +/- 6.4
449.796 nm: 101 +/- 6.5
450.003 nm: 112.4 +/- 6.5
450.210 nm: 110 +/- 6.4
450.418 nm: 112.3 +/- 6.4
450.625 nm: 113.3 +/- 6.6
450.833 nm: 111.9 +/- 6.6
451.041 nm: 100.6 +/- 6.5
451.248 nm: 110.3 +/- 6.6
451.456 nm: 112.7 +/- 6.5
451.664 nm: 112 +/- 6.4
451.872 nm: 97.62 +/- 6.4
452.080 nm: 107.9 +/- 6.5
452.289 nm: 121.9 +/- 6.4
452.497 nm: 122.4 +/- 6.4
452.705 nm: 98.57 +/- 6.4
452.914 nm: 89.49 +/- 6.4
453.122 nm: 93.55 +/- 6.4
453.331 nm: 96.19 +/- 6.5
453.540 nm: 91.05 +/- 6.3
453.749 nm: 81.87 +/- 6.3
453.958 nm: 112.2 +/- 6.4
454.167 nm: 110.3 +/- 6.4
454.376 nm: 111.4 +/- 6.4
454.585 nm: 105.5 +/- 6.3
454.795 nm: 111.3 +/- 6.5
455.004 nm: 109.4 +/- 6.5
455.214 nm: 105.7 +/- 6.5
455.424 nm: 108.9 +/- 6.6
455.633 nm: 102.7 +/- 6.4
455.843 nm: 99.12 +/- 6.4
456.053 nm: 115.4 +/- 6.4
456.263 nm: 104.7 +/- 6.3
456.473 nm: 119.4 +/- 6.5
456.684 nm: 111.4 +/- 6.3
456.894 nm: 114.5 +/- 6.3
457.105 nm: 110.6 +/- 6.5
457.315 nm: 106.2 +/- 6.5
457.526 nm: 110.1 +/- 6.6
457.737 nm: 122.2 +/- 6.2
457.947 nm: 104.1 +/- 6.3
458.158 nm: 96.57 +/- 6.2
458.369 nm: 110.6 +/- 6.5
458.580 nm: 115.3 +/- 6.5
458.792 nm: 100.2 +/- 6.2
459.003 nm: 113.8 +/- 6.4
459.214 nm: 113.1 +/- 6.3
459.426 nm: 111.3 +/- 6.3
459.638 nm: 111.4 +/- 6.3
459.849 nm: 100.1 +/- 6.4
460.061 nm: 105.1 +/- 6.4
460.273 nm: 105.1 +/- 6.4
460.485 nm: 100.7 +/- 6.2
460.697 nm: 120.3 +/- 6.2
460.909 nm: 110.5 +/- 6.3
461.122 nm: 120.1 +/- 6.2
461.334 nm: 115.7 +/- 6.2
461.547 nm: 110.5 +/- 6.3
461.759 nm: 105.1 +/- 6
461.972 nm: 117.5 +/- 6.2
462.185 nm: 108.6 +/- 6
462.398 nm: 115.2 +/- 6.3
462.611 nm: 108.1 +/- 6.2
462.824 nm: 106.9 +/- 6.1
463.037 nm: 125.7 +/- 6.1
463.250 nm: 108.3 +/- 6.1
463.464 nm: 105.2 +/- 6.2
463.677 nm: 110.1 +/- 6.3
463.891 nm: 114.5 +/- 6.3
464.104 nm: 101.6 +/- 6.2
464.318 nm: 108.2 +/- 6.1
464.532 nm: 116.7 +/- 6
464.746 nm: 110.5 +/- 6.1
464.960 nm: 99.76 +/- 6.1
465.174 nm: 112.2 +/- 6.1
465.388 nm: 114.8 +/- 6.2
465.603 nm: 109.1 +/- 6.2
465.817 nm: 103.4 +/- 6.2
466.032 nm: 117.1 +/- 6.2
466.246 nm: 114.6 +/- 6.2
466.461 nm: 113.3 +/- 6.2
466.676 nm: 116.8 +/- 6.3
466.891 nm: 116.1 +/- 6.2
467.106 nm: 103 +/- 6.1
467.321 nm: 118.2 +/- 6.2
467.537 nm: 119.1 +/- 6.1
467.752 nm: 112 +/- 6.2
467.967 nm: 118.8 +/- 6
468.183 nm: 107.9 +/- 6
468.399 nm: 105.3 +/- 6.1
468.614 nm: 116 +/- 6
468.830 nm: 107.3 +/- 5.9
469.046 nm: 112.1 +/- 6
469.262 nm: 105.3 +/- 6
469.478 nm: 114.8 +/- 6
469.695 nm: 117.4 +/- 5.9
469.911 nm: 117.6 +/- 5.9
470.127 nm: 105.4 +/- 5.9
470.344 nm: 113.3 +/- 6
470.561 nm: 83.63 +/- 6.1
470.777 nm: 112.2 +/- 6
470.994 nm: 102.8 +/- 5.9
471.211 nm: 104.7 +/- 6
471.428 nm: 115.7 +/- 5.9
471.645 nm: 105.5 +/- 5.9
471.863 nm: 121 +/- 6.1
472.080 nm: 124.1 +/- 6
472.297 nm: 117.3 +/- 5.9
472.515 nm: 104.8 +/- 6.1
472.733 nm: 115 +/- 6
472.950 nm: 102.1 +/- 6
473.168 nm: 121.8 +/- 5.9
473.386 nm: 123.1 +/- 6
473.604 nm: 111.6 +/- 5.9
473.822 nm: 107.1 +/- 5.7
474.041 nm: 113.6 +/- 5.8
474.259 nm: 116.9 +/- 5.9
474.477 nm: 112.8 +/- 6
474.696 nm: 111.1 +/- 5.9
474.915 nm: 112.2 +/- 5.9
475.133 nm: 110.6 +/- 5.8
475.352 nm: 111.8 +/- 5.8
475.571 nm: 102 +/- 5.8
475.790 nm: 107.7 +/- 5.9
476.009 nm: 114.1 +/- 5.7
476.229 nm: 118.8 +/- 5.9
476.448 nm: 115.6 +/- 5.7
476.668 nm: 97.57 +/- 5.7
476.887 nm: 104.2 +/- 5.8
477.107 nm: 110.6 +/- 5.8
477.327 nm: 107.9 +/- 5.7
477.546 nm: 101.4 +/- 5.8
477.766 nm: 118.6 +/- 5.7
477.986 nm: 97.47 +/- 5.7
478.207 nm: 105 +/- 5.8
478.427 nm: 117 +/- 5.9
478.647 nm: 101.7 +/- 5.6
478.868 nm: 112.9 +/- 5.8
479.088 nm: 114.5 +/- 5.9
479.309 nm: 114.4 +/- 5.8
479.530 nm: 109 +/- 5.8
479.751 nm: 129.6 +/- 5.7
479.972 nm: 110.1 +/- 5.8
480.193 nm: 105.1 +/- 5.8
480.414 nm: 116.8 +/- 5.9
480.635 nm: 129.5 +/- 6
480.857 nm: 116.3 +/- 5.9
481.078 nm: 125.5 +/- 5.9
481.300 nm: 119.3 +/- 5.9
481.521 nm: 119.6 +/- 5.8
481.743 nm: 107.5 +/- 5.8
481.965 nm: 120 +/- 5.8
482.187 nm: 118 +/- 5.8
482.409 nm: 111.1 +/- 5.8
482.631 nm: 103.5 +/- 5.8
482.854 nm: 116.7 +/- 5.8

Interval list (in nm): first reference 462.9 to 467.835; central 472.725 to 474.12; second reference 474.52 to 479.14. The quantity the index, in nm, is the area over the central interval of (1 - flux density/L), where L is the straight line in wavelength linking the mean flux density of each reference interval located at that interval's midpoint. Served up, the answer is -0.04 nm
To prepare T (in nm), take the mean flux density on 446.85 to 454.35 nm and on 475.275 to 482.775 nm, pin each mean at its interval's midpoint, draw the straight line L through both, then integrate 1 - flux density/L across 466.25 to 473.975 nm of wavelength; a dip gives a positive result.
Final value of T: -0.16 nm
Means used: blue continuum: 104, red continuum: 112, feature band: 112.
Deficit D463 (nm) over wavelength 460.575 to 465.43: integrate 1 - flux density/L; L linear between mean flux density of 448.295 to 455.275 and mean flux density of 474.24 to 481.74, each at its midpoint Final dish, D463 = -0.16 nm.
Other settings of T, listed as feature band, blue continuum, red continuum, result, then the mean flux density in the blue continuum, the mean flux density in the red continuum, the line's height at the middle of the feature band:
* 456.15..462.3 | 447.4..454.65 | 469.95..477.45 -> -0.20 nm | 105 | 111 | 107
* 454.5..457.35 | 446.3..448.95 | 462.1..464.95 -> -0.09 nm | 101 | 110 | 106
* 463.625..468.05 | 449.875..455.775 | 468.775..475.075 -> -0.08 nm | 106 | 111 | 110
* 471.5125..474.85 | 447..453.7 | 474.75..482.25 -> -0.09 nm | 104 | 112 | 111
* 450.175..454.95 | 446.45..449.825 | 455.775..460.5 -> -0.06 nm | 101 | 109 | 105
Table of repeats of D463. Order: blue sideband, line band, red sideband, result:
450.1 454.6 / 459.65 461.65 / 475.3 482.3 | -0.04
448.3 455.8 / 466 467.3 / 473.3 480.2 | -0.06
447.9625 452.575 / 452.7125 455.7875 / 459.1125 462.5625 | 0.18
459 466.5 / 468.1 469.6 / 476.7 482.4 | 0.02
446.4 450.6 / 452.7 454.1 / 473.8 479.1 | 0.12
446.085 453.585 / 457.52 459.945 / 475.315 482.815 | -0.08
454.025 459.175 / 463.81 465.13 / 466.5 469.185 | 0.04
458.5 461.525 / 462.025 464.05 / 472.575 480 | -0.02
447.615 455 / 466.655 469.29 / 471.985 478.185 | -0.07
